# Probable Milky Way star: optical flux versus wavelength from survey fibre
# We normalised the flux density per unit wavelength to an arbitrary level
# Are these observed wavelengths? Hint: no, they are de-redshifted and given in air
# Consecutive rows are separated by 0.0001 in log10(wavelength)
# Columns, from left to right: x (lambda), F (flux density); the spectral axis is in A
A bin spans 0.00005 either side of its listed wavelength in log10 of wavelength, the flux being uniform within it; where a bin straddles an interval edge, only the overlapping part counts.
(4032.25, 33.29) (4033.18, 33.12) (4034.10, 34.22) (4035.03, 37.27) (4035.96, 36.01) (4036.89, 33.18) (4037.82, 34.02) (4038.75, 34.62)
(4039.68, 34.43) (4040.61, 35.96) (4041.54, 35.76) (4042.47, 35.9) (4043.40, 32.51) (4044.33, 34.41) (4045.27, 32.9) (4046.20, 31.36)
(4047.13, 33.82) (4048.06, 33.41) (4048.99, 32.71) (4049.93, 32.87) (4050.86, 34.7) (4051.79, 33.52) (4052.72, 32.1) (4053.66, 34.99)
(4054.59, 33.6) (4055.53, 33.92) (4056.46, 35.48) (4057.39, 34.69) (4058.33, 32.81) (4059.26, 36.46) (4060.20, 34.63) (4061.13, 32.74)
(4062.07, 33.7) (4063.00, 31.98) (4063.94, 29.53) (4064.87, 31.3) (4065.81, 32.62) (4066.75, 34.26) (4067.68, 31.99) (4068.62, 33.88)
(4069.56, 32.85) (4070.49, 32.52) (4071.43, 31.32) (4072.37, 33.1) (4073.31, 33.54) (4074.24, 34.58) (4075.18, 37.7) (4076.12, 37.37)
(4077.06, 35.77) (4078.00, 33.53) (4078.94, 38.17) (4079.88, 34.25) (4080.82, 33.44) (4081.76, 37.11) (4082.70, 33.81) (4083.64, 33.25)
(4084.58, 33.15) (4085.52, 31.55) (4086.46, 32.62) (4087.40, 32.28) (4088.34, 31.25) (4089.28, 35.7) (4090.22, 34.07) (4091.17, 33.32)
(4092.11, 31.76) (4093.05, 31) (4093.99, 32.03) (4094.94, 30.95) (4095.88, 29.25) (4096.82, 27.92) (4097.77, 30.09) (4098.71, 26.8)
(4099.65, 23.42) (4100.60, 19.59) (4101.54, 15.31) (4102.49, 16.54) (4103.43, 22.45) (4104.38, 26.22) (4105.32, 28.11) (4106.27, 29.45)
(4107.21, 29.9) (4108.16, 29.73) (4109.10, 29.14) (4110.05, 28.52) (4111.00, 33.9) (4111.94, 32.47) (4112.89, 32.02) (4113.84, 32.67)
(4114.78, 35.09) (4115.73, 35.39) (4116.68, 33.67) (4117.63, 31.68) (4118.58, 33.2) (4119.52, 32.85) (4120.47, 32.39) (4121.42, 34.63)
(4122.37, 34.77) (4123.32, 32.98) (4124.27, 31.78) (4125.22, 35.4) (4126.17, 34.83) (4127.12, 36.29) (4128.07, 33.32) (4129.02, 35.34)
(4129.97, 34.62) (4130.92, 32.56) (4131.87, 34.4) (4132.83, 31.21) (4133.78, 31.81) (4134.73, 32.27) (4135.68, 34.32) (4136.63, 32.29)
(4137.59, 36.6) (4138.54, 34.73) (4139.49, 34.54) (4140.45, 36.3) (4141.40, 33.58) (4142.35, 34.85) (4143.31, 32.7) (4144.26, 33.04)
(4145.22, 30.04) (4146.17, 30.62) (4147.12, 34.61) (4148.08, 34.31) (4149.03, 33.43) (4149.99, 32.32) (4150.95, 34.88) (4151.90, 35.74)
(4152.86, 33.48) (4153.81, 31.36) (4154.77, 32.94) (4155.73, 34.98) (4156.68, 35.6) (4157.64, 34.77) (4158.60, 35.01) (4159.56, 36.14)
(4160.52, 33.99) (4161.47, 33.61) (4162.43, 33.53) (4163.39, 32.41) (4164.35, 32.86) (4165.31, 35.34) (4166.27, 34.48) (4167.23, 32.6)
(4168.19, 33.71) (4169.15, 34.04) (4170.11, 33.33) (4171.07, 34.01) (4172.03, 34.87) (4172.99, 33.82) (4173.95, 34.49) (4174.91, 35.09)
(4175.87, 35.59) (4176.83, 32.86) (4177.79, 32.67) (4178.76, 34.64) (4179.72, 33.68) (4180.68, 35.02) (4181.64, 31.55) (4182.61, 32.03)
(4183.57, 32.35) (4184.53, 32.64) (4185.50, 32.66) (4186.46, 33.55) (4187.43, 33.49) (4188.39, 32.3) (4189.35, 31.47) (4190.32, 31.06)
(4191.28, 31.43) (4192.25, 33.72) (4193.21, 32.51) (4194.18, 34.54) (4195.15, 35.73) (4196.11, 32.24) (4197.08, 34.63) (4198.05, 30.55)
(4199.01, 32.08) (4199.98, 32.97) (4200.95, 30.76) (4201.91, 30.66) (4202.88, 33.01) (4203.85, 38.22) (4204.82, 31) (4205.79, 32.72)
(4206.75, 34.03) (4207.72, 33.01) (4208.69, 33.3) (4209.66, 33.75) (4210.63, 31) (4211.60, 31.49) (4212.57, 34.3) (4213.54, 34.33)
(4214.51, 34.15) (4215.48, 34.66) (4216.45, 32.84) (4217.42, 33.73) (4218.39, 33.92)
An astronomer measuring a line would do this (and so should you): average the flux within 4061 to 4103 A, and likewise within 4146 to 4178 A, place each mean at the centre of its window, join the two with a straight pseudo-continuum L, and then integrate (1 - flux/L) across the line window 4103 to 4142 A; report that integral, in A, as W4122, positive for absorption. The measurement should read 0.2 A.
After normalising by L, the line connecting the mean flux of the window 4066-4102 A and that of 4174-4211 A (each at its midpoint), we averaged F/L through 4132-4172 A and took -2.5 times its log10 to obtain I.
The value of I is -0.036 mag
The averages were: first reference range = 32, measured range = 33.7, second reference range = 33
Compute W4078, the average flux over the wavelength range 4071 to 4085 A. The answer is 34.7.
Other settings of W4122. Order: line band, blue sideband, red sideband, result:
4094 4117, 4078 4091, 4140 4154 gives 3.7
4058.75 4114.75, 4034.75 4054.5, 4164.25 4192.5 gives 4.1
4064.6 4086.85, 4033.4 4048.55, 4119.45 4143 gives 0.2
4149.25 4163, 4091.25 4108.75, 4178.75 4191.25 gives -1.5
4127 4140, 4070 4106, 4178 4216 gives -0.8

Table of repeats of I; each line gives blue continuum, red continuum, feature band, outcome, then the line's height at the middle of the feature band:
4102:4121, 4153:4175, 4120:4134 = -0.08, 31.4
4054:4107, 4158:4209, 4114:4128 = -0.05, 32.3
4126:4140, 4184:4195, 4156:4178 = -0.03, 33.2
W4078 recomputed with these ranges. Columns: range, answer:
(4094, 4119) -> 28.6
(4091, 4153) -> 31.6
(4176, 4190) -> 33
